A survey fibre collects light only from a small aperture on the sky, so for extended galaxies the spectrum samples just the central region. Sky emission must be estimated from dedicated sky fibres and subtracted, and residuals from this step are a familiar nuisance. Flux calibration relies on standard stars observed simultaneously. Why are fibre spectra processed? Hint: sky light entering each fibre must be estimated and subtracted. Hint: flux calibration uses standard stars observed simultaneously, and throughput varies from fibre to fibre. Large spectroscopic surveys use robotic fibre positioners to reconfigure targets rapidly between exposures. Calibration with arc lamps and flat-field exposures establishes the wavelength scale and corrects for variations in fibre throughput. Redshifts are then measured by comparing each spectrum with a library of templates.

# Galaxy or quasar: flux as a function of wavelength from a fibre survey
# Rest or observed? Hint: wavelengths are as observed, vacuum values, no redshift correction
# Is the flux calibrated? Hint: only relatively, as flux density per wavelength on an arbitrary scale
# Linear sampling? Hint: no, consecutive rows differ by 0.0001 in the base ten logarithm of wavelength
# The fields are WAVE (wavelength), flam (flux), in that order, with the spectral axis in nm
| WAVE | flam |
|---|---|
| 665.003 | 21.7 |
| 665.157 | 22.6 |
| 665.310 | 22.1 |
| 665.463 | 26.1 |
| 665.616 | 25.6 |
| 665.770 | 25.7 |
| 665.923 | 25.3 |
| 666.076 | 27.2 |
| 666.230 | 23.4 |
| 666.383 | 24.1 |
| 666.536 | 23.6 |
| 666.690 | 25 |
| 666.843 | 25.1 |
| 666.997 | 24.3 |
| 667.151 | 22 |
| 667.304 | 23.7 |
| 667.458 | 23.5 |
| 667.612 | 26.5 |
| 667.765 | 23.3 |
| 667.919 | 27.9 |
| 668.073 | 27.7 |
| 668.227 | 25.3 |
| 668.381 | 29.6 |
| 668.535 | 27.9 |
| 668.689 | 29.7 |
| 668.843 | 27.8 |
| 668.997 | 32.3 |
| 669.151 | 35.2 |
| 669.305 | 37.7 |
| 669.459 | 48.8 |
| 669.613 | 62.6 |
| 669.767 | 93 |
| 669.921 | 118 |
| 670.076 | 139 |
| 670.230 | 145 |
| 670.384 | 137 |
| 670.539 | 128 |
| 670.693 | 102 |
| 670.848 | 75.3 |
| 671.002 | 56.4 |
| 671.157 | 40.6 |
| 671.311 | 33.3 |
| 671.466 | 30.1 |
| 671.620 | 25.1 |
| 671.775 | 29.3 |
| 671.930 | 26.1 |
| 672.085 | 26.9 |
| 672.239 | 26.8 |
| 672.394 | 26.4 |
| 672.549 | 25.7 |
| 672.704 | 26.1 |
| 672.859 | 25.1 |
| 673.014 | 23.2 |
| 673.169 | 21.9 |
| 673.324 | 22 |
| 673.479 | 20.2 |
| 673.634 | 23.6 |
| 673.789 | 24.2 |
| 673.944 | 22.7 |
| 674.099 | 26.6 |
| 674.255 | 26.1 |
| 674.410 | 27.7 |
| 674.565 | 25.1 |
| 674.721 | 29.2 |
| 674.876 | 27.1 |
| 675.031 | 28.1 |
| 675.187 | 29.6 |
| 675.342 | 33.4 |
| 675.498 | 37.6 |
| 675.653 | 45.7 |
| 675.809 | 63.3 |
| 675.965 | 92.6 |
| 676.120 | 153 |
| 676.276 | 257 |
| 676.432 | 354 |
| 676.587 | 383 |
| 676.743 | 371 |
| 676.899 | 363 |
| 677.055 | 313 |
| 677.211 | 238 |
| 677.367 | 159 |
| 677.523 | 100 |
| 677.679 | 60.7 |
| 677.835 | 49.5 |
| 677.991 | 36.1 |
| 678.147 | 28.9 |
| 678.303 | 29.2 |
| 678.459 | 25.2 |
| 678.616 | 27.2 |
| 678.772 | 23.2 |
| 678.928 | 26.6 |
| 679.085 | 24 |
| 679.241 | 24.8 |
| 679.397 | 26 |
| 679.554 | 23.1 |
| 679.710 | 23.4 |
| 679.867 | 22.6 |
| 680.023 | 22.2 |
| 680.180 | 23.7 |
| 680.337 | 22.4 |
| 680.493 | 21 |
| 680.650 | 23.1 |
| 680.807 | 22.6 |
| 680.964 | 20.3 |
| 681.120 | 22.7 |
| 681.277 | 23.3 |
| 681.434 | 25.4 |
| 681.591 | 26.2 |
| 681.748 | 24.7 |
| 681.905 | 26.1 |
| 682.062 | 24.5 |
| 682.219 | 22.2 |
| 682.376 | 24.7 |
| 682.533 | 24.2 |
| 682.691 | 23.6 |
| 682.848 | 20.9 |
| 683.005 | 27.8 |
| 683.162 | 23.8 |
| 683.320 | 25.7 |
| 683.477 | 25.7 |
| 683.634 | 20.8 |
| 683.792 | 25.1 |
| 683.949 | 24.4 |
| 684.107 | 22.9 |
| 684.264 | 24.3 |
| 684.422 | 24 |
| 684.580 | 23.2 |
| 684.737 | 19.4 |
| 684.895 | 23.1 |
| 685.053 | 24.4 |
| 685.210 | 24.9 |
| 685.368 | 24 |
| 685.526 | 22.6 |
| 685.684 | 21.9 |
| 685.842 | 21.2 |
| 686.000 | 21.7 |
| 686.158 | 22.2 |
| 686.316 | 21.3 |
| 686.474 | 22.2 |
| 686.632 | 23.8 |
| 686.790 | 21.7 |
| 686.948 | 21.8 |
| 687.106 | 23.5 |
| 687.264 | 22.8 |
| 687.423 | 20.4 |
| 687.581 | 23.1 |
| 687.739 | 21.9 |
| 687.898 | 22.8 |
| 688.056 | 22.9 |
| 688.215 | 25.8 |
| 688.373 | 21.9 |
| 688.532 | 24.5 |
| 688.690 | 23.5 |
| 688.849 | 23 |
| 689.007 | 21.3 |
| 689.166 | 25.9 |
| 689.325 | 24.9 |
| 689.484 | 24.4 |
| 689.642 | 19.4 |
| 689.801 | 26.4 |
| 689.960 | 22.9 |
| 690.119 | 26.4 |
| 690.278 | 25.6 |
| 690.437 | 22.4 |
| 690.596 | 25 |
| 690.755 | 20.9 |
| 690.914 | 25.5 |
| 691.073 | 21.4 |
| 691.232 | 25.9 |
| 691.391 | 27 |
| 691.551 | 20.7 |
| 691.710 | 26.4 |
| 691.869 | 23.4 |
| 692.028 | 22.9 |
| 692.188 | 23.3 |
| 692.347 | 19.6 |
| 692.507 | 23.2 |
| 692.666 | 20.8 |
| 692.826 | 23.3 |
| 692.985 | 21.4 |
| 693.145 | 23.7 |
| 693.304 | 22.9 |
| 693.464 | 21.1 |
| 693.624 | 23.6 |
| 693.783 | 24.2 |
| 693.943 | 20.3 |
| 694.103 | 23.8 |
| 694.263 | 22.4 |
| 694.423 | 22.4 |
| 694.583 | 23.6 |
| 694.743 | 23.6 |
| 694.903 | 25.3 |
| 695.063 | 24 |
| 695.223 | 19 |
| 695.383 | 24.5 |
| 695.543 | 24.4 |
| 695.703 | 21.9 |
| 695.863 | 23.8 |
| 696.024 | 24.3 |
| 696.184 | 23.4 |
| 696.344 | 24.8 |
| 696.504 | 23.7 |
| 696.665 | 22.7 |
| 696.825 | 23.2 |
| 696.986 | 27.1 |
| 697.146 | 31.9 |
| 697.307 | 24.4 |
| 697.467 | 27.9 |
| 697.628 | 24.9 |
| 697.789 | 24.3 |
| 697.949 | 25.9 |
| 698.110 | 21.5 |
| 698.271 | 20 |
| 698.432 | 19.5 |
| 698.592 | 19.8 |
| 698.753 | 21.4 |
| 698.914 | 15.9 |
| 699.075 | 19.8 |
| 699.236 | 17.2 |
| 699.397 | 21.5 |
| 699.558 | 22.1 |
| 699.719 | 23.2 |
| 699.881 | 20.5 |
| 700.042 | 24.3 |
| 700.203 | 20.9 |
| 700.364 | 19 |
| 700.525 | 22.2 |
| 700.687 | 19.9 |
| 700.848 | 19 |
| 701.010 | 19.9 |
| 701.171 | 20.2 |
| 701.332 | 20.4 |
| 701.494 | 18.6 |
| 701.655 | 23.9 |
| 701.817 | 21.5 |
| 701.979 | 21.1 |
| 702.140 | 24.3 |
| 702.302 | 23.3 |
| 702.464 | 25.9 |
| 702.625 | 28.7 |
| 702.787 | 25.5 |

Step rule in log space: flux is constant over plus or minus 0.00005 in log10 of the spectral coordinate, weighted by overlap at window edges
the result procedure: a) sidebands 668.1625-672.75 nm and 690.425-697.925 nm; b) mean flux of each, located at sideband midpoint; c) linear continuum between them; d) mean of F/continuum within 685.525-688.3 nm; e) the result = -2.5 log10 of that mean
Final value 0.434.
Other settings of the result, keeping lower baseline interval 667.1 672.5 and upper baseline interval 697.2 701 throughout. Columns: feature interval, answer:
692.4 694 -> 0.22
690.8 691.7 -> 0.22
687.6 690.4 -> 0.32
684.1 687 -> 0.48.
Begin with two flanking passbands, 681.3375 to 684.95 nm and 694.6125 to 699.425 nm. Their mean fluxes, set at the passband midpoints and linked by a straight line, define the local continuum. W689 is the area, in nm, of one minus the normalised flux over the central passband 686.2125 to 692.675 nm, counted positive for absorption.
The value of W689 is 0.093 nm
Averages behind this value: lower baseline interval 24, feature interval 23.3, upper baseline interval 23.1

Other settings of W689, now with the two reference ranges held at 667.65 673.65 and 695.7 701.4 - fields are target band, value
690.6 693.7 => 0.57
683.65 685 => 0.47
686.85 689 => 0.62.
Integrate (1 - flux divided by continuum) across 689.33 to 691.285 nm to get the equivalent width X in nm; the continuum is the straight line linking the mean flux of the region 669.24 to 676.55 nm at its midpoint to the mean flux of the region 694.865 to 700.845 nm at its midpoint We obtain 0.62 nm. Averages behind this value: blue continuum 63.5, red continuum 22.6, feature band 23.9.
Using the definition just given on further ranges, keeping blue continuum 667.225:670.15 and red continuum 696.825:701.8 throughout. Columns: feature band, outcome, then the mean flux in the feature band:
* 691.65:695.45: 0.49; 22.8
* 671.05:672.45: 0.42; 30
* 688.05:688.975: 0.20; 23.5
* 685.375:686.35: 0.31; 22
